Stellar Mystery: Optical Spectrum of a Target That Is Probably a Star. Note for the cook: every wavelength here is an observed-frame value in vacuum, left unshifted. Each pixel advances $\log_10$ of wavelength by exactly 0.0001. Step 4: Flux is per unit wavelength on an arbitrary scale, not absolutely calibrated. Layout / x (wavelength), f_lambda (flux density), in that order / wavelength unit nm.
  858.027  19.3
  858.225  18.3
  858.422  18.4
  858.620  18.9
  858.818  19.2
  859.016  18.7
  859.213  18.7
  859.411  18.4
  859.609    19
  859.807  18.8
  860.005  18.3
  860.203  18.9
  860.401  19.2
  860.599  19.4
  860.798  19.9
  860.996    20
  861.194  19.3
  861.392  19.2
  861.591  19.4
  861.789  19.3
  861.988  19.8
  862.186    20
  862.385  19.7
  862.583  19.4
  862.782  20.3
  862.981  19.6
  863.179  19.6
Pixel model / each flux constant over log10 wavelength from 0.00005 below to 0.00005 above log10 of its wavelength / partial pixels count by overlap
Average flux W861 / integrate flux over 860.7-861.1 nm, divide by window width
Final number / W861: 20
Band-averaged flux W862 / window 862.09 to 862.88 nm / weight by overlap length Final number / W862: 19.8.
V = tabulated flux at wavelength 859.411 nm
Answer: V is 18.4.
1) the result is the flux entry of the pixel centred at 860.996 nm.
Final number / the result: 20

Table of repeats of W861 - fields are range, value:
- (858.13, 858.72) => 18.5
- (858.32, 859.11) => 18.8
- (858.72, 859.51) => 18.8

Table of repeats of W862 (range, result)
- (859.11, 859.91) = 18.7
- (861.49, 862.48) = 19.6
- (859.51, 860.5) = 18.8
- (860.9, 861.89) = 19.4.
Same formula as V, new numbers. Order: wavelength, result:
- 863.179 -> 19.6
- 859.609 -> 19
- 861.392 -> 19.2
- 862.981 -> 19.6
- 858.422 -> 18.4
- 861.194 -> 19.3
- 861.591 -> 19.4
